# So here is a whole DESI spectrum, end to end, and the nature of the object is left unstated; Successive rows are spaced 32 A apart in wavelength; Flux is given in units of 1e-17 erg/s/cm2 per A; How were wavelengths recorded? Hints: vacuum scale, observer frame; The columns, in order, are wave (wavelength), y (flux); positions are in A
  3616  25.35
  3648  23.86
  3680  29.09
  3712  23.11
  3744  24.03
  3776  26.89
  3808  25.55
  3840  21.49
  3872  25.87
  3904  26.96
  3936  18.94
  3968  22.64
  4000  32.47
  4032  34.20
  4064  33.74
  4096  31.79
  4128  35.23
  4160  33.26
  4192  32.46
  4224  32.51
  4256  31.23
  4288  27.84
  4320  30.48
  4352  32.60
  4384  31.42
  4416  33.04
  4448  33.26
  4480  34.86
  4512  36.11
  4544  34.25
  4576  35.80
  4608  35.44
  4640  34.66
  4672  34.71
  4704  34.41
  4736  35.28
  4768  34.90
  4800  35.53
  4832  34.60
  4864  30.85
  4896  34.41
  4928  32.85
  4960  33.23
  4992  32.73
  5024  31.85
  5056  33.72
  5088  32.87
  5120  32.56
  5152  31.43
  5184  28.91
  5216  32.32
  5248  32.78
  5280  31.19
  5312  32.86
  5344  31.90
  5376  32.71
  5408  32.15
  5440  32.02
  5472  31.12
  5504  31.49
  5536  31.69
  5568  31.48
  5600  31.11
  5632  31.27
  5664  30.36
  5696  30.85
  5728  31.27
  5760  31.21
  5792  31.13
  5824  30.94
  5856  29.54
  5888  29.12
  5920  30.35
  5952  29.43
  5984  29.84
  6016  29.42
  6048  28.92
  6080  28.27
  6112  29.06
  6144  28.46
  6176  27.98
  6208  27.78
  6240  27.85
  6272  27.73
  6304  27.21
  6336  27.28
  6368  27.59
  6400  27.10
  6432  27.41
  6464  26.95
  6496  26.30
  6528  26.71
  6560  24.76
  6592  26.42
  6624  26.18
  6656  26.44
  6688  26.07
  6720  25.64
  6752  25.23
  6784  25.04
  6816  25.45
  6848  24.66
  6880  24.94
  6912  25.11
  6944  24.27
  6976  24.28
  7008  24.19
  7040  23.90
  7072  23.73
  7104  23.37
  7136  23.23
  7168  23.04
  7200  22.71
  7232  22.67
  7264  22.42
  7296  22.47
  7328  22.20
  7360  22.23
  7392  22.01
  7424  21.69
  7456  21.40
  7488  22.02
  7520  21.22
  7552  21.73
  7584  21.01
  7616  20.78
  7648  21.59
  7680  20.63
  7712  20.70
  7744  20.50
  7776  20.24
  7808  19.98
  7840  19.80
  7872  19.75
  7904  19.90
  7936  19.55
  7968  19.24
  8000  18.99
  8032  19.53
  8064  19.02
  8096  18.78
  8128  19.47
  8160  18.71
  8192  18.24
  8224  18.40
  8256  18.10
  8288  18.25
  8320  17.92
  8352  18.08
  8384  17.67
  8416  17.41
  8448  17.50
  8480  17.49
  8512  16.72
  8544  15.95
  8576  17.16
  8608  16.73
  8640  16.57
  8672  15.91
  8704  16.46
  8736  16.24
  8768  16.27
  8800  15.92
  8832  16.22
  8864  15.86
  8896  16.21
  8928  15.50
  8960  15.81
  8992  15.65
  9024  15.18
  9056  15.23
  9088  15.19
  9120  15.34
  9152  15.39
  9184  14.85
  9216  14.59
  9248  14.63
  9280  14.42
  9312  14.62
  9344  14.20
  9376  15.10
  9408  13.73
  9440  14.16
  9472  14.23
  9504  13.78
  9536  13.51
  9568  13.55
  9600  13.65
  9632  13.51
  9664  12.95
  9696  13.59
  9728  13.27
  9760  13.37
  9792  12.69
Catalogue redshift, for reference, 0.000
